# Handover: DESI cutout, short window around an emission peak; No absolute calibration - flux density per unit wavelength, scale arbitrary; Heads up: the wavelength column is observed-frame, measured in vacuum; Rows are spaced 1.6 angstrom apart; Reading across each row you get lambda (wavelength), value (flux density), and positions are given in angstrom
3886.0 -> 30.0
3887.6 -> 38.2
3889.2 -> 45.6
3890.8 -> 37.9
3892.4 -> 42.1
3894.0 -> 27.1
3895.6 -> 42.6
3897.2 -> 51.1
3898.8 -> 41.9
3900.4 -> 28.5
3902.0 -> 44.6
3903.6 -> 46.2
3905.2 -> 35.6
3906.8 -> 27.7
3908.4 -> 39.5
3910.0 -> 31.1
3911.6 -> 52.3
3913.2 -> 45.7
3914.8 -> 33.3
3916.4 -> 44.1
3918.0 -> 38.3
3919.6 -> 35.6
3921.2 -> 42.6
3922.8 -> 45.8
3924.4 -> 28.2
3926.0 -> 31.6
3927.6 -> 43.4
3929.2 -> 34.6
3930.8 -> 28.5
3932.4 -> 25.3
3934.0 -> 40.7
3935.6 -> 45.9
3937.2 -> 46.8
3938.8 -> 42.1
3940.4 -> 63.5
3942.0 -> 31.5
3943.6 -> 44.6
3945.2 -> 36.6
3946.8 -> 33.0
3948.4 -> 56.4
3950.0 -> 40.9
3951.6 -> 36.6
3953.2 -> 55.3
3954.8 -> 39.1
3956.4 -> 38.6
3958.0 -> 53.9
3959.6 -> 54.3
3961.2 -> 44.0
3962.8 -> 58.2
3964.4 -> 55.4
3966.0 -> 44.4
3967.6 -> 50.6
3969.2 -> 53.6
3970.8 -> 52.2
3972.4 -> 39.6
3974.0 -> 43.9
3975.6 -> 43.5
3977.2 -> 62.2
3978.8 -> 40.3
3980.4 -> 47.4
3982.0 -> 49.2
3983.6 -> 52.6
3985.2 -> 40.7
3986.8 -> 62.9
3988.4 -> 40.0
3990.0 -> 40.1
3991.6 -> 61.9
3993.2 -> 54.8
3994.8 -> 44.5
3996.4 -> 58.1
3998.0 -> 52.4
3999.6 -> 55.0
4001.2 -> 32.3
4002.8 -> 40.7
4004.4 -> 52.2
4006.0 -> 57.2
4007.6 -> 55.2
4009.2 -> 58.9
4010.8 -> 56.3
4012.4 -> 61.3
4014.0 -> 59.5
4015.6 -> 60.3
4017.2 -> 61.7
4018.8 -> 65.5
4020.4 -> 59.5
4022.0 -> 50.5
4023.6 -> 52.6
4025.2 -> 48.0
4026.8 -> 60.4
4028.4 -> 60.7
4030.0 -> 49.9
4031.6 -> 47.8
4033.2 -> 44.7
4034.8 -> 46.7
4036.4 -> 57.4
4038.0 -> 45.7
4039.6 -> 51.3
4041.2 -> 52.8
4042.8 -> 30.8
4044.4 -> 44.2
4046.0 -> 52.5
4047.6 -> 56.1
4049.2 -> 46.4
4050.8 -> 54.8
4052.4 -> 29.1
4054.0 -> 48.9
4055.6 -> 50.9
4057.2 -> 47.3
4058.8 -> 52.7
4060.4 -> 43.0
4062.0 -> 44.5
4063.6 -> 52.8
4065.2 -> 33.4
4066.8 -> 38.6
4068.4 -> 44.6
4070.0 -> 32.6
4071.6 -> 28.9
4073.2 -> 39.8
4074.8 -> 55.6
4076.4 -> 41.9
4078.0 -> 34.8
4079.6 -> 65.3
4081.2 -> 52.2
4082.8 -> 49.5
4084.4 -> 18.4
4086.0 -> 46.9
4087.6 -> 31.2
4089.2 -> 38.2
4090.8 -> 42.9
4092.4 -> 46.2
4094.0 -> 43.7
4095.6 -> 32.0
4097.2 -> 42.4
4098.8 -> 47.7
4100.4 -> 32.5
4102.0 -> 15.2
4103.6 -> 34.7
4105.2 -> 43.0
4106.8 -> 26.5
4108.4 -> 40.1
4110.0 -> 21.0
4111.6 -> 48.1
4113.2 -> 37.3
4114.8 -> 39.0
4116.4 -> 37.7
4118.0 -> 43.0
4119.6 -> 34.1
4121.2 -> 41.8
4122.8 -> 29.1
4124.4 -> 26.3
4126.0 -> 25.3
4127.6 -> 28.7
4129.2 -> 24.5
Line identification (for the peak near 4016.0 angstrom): C III] 1909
